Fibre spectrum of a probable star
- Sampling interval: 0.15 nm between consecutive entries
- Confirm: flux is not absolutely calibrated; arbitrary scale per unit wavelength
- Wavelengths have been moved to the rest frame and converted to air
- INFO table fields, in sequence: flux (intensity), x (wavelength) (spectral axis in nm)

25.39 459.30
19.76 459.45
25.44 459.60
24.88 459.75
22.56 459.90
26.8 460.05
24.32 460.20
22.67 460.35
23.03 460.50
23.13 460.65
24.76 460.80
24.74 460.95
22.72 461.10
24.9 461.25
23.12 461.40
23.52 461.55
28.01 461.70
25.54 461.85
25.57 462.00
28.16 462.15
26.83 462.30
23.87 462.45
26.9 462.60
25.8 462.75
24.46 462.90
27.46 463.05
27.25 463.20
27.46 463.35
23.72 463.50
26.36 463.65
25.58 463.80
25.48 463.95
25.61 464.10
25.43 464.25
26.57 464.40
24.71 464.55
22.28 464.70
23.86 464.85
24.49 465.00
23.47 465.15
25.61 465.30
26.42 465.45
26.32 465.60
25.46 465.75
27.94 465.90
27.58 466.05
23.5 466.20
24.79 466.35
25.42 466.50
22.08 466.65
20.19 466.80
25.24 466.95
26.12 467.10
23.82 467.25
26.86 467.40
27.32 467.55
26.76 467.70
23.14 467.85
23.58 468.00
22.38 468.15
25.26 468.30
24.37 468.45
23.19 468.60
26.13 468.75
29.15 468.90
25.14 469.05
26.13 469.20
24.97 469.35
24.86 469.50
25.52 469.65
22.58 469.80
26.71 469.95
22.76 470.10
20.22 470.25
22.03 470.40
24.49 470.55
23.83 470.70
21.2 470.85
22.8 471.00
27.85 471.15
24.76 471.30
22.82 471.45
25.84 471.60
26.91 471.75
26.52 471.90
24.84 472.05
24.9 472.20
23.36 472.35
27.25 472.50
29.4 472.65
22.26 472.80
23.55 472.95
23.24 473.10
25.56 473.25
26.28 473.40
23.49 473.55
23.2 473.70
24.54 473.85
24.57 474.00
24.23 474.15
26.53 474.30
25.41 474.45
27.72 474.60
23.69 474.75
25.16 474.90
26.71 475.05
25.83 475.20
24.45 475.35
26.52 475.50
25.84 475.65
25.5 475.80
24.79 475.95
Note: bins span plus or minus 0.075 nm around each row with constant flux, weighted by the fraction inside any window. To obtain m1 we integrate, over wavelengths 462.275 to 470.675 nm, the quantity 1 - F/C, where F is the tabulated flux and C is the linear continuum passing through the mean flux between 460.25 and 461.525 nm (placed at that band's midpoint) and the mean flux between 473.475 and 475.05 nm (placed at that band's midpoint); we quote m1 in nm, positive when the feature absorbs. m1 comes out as -0.29 nm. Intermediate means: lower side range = 23.6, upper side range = 24.9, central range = 25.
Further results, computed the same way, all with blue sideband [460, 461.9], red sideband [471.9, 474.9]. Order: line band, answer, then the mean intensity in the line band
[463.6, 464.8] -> -0.033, 25.2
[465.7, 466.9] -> 0.001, 24.6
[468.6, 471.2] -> 0.041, 24.4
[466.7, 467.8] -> -0.017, 25.1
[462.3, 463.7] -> -0.086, 26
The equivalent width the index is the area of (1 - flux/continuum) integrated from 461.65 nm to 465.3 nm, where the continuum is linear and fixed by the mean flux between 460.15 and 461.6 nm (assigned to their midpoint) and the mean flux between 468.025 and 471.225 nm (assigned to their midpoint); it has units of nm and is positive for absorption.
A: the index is -0.26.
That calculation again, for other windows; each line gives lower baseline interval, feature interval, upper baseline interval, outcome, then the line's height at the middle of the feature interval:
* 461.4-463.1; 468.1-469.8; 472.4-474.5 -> 0.013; 25.3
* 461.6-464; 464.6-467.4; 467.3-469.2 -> 0.096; 25.6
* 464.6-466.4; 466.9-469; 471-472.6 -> 0.002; 25.3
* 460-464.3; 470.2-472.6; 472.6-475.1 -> 0.056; 25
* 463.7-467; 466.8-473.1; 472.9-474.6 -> 0.026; 24.8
